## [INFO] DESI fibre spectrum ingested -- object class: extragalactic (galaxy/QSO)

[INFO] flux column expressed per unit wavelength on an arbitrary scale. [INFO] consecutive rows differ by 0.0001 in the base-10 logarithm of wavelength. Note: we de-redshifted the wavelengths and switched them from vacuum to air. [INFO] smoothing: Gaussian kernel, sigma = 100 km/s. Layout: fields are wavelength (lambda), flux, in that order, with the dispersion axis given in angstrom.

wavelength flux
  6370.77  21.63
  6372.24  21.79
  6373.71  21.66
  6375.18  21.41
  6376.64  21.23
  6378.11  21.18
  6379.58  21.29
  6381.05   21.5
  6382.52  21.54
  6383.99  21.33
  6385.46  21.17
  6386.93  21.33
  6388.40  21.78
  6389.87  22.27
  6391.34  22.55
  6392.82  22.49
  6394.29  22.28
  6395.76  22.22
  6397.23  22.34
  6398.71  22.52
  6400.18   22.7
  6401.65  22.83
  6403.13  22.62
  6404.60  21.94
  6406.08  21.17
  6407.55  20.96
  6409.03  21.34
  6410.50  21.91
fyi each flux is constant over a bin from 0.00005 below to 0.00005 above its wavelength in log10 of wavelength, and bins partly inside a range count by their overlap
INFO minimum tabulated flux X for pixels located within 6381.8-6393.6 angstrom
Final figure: 21.17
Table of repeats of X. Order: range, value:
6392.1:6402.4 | 22.22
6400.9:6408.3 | 20.96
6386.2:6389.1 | 21.33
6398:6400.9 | 22.52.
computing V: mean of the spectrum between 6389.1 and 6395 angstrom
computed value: 22.4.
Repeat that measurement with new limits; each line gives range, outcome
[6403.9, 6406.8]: 21.5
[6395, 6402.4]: 22.5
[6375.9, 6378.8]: 21.3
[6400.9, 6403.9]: 22.7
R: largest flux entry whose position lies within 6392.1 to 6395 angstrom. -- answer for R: 22.49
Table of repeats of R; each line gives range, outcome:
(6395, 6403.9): 22.83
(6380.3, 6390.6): 22.27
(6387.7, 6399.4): 22.55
